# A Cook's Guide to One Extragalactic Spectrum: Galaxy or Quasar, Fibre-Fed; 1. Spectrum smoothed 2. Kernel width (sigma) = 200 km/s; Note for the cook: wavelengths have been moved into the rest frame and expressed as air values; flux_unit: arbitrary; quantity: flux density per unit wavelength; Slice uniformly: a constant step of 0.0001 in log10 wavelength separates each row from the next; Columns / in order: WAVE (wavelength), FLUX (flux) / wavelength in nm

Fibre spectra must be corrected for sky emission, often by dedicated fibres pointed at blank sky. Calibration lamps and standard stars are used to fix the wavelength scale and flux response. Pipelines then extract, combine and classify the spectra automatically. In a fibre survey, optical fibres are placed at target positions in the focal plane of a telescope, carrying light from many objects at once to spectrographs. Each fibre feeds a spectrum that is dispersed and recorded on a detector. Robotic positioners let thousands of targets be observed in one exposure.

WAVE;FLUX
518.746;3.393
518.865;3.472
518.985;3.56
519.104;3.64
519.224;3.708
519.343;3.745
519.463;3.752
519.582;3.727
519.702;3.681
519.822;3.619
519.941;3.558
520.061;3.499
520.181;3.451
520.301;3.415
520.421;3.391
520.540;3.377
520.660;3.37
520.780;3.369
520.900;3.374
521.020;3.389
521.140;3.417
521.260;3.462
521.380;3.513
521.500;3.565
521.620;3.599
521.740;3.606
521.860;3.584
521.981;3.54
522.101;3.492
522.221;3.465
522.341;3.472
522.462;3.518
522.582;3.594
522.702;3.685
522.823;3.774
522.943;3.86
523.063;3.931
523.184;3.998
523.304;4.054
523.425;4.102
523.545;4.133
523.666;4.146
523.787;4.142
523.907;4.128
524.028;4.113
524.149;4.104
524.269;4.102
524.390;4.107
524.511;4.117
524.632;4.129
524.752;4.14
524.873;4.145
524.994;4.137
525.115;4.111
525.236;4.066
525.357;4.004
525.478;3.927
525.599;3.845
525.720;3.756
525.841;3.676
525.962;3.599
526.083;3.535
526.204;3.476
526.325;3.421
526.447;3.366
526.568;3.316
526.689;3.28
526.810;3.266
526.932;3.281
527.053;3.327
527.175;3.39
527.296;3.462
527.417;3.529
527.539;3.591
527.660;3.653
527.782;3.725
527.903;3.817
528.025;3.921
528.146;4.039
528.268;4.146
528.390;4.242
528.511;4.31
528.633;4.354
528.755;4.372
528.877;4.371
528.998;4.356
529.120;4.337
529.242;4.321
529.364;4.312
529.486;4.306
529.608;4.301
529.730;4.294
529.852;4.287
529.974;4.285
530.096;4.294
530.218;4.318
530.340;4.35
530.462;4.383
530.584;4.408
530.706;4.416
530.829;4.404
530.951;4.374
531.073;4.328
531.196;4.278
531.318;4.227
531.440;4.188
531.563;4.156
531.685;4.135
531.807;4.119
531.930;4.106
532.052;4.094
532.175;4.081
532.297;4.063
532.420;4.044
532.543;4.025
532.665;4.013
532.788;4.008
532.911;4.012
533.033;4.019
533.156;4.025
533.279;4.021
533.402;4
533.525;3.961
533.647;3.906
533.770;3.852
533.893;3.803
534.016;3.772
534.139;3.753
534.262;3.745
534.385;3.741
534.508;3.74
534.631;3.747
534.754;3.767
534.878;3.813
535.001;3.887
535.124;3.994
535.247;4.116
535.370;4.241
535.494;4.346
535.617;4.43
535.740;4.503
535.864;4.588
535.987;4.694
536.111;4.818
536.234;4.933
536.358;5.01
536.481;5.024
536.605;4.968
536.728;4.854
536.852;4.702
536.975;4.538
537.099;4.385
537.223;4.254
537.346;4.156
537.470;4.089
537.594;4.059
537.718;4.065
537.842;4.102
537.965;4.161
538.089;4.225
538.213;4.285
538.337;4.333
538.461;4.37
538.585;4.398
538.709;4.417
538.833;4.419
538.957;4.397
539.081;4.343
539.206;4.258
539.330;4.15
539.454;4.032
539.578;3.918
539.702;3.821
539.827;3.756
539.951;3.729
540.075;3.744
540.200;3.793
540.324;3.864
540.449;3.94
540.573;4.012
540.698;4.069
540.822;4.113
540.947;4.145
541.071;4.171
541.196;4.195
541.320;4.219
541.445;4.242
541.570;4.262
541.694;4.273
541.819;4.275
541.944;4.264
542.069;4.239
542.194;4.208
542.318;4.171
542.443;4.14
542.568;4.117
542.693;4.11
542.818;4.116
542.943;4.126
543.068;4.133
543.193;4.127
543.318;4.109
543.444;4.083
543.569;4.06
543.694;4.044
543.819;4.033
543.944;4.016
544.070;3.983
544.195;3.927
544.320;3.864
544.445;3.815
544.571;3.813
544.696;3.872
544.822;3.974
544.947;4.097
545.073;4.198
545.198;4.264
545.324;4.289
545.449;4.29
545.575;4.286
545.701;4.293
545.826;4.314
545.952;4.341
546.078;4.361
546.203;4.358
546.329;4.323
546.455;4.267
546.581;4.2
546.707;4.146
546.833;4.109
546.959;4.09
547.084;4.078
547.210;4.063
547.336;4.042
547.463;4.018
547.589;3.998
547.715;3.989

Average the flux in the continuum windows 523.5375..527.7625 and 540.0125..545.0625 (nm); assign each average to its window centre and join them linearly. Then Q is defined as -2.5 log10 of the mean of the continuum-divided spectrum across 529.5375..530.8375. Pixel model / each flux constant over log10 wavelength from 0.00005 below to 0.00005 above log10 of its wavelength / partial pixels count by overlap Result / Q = -0.13 mag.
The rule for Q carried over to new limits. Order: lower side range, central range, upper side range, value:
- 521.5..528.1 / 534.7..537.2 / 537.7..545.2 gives -0.125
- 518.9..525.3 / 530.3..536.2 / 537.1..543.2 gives -0.034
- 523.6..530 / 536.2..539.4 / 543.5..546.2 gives -0.096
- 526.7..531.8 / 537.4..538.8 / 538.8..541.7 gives -0.041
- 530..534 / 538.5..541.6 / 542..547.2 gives 0.010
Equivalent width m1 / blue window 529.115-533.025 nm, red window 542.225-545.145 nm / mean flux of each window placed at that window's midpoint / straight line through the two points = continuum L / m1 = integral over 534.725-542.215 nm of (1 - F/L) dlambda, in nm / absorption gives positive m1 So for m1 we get -0.25 nm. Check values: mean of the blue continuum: 4.22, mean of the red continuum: 4.04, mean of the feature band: 4.25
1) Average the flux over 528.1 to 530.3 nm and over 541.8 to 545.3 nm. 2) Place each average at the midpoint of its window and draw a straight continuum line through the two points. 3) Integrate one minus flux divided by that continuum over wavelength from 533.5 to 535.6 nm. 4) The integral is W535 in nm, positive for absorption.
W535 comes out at 0.15 nm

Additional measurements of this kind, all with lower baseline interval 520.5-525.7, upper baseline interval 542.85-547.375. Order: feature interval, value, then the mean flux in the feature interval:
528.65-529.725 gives -0.121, 4.33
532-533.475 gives -0.032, 4.03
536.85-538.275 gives -0.077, 4.23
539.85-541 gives 0.037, 3.93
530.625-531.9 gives -0.109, 4.26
